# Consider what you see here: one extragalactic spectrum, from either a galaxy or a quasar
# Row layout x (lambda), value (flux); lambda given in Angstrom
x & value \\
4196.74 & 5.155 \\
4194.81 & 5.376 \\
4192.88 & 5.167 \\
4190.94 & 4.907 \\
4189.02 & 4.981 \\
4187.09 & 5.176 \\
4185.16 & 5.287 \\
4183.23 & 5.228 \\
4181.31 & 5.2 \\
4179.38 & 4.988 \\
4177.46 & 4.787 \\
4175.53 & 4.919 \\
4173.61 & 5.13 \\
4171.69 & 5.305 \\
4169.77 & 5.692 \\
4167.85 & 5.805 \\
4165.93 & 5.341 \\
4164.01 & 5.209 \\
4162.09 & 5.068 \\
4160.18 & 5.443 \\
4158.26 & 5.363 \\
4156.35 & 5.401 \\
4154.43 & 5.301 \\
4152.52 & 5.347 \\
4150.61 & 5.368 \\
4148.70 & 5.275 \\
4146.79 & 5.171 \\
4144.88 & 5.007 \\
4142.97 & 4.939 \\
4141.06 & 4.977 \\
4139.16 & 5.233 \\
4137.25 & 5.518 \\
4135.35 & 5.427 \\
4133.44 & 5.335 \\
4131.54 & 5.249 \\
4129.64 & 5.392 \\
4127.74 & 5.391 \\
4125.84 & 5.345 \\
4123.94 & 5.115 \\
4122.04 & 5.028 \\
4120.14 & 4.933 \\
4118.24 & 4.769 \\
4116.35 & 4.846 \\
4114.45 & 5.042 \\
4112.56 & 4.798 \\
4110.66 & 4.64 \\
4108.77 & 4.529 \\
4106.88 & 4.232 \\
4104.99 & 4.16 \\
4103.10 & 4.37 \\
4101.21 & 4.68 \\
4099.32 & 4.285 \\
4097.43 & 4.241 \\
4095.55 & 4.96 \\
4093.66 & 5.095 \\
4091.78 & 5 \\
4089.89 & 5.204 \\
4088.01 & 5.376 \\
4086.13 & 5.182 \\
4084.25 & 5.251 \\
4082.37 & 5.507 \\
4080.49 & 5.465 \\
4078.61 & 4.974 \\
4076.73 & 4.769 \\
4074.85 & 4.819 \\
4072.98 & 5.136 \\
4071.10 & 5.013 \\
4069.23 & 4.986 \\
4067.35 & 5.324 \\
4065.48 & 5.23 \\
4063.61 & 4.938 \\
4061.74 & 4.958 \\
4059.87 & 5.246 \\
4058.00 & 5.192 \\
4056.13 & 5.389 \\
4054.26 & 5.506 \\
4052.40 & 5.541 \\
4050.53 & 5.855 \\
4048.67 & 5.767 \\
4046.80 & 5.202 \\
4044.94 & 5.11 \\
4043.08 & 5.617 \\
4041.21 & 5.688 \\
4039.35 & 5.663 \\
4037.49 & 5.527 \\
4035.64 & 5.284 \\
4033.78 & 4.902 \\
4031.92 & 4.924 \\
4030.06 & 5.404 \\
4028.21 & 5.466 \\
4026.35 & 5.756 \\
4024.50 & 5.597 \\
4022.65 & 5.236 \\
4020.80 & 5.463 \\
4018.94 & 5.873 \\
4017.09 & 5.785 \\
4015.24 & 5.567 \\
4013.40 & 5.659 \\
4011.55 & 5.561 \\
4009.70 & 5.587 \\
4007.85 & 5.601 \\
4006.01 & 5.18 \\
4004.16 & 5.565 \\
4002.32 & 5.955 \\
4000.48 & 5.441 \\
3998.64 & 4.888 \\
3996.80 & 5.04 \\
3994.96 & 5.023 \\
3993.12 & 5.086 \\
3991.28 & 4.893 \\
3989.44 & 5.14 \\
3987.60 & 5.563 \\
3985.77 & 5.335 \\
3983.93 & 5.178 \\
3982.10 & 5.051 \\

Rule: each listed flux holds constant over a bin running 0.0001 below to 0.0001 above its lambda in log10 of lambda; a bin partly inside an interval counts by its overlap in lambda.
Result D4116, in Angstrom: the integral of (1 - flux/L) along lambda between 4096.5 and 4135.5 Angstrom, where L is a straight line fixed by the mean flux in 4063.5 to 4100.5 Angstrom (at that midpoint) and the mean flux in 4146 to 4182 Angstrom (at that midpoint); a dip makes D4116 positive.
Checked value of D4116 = 2.3 Angstrom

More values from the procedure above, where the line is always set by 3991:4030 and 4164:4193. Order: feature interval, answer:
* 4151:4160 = -0.2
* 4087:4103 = 1.5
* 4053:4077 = 1.1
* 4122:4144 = 0.0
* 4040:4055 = -0.4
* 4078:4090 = 0.1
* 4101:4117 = 2.2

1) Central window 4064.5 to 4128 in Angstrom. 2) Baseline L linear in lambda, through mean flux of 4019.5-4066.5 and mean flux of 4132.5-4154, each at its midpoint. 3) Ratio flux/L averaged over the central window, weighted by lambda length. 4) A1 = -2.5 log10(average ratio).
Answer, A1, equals 0.081 mag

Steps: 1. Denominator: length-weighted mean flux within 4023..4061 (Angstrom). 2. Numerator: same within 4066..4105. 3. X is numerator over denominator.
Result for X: 0.9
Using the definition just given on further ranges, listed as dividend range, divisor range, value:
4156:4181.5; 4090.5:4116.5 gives 1.13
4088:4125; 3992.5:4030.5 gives 0.87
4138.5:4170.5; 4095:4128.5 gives 1.12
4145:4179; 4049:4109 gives 1.05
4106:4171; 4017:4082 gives 0.97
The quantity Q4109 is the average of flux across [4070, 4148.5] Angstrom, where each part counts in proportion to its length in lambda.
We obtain 4.99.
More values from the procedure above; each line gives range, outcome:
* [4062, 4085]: 5.11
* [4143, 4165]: 5.25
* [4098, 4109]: 4.36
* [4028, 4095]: 5.26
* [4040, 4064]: 5.4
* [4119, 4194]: 5.22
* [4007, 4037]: 5.48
